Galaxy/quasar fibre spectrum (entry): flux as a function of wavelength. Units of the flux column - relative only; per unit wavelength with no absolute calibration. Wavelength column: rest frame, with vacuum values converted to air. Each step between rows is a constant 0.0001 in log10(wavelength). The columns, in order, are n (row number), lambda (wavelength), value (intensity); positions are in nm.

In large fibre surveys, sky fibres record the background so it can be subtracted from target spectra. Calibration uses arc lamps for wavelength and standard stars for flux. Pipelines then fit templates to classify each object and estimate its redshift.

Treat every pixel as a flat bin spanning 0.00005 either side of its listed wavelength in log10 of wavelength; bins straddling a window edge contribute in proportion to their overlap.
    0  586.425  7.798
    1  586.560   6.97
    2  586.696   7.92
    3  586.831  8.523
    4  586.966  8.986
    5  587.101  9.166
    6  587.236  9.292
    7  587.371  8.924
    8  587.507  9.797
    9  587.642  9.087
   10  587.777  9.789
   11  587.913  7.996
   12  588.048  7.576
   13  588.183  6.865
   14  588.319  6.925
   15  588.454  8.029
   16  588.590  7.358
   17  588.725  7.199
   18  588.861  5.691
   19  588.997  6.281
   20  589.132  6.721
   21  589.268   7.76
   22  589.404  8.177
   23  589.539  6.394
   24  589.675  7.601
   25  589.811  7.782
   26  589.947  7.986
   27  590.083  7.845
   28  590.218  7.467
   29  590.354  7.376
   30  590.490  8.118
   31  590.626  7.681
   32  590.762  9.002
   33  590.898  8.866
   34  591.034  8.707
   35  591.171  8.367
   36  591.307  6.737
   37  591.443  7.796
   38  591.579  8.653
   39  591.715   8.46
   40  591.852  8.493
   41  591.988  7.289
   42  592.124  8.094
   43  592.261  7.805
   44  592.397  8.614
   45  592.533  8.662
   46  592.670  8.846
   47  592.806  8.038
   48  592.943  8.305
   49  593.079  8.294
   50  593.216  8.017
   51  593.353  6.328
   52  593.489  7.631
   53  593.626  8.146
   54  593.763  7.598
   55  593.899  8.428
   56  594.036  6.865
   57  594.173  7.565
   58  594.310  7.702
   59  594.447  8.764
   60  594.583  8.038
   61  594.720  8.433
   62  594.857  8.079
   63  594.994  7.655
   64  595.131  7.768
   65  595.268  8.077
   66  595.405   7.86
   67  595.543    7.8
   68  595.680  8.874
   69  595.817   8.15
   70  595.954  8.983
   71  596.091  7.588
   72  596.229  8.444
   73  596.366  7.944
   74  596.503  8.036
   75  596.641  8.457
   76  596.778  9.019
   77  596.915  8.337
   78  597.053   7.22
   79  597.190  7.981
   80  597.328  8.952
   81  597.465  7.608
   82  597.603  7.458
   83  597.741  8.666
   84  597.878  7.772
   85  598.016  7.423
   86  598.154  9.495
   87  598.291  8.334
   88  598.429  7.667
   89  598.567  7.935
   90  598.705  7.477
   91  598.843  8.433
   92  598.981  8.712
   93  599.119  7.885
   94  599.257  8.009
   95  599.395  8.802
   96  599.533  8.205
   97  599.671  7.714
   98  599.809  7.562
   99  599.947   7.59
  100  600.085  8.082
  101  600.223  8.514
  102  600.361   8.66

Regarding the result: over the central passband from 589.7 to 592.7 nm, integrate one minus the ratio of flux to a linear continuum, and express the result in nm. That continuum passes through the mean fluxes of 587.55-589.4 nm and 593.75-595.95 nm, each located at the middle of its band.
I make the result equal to -0.14 nm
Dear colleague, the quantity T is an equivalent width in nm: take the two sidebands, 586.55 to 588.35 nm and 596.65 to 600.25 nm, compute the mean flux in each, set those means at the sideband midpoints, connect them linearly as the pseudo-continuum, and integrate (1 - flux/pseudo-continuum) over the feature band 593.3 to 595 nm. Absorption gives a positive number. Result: 0.09 nm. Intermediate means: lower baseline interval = 8.49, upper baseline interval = 8.11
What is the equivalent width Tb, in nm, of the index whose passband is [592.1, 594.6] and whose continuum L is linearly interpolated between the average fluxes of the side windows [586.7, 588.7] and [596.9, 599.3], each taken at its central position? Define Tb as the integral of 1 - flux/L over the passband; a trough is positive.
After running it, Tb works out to 0.07 nm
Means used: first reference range 8.41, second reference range 8.07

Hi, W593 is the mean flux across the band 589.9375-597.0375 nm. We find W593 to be 8.07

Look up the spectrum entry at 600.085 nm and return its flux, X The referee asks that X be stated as 8.082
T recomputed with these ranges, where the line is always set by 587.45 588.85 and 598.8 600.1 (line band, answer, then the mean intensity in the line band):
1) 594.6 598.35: -0.05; 8.16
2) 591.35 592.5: -0.02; 8.14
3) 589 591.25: 0.05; 7.82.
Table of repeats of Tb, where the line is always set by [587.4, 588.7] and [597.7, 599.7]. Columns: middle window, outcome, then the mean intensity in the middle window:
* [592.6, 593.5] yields 0.02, 7.94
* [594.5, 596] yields 0.00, 8.15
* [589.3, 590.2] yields 0.06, 7.63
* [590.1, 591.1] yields 0.00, 8.16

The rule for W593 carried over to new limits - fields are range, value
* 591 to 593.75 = 8.04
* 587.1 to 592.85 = 7.97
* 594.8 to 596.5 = 8.1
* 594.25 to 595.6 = 8.02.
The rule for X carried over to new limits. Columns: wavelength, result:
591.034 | 8.707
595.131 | 7.768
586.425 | 7.798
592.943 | 8.305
